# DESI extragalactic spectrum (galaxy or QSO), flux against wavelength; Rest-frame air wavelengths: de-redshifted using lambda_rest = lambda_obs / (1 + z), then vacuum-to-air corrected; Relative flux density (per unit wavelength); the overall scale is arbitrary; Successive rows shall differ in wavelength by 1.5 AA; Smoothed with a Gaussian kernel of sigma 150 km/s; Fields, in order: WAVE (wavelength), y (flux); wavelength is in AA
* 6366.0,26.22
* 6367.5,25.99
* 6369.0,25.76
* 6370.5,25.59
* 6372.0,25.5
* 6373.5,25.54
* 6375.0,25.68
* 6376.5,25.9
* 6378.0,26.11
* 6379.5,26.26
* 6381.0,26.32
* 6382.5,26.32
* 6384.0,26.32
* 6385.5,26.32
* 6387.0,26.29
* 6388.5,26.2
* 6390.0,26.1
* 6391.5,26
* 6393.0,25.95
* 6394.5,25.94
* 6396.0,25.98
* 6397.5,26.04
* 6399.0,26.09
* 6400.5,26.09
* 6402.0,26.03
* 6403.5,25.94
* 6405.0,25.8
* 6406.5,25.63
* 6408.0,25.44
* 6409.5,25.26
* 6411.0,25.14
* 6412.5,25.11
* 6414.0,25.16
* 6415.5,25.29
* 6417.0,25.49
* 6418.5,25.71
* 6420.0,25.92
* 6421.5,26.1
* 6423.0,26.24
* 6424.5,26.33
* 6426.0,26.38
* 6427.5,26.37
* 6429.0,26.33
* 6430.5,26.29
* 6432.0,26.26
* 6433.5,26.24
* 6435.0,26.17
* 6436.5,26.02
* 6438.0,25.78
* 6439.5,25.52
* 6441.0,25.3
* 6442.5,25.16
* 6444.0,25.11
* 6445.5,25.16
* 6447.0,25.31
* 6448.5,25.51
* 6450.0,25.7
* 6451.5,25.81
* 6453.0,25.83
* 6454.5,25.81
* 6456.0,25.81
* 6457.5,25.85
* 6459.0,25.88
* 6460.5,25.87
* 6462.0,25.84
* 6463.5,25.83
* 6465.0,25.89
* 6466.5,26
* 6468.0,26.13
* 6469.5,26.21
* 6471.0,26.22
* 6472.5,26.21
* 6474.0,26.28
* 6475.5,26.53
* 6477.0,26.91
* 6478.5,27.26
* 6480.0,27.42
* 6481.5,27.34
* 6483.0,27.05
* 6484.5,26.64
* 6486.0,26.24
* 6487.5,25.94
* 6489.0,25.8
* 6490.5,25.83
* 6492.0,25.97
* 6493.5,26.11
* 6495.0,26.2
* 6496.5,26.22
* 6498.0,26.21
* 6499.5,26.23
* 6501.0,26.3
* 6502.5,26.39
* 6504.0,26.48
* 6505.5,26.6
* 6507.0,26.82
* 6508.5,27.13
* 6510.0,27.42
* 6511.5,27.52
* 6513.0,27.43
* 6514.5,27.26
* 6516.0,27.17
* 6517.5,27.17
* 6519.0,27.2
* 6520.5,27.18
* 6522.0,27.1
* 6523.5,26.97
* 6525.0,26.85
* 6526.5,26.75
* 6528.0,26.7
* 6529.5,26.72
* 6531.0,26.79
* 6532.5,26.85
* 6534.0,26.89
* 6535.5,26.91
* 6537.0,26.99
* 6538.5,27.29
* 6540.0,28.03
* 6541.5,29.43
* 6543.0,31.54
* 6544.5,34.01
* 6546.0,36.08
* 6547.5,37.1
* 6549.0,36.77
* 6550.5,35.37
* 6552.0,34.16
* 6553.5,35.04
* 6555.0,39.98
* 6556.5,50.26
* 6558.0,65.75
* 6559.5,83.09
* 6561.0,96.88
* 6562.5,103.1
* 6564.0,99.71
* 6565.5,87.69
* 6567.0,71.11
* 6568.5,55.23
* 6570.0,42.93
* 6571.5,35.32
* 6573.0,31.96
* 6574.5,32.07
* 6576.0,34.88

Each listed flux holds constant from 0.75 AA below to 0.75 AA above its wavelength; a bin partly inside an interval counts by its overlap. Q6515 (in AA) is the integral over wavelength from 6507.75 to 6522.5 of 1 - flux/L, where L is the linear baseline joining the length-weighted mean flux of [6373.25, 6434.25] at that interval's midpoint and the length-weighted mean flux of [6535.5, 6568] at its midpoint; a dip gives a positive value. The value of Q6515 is 5.8 AA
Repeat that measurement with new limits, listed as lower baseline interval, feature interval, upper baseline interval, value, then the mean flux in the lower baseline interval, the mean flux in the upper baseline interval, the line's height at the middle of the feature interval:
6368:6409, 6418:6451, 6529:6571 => 6.3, 26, 47.3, 32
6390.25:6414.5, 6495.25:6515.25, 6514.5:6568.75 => 5.8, 25.7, 41.9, 37.7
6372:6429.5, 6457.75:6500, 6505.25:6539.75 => 0.6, 25.9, 27.1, 26.6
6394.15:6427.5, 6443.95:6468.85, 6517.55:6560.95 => 2.8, 25.8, 35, 29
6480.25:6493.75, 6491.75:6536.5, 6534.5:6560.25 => 6.9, 26.4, 38.6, 31.9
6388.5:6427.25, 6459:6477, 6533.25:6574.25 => 4.6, 25.8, 48.3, 35.1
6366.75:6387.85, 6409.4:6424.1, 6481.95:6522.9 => 0.4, 26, 26.7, 26.2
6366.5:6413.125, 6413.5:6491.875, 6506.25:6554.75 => 3.9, 25.9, 29.3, 27.4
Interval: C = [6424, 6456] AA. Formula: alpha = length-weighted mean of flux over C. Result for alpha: 25.8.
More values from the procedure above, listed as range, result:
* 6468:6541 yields 26.7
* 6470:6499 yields 26.4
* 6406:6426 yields 25.6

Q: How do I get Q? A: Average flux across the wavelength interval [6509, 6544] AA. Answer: 27.4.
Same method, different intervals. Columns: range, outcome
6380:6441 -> 25.9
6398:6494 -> 26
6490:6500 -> 26.1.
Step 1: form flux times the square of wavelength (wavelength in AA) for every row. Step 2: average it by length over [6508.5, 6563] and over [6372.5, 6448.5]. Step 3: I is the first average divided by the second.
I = 1.5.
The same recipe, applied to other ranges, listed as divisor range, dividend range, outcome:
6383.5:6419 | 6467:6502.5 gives 1.05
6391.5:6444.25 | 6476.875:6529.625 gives 1.06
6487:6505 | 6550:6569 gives 2.59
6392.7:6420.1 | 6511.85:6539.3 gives 1.09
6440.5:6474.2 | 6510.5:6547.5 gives 1.12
